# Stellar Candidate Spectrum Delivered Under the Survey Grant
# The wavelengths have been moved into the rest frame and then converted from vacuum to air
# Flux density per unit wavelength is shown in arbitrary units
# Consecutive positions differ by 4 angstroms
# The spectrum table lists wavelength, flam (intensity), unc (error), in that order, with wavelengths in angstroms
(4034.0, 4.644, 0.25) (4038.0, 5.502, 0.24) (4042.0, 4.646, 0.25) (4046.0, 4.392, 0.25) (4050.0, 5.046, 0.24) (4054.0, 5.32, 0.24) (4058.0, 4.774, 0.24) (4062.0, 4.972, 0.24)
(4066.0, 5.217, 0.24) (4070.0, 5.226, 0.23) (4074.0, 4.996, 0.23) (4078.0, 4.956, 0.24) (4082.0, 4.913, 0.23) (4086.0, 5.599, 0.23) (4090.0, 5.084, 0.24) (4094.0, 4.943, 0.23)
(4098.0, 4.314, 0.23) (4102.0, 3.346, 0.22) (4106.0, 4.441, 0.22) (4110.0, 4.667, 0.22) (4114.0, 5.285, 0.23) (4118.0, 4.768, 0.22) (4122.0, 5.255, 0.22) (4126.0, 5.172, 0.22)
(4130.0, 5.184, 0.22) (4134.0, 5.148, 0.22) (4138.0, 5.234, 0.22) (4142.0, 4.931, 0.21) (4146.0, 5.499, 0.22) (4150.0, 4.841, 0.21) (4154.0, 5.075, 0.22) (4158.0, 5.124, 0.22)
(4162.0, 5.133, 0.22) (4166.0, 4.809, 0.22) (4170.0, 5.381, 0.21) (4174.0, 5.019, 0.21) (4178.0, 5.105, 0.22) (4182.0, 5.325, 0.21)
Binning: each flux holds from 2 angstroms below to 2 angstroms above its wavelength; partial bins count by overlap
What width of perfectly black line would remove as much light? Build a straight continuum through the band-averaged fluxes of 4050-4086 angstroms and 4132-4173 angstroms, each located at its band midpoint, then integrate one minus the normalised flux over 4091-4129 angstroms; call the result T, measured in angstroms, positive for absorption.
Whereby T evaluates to 2.9 angstroms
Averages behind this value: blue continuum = 5.08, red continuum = 5.12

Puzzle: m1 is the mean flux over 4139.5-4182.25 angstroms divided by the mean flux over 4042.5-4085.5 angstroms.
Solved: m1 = 1.0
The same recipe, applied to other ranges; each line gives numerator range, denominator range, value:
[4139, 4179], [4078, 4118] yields 1.07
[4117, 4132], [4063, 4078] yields 1.00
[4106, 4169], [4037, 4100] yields 1.01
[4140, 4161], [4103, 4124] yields 1.06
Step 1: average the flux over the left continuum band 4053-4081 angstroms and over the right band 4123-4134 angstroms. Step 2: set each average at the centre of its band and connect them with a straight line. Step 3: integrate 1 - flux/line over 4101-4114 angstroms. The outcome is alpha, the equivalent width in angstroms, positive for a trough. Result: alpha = 1.9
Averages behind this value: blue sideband 5.05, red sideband 5.18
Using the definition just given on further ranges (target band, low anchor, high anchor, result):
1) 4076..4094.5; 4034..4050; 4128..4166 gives -0.6 angstroms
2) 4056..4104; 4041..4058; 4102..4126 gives -0.4 angstroms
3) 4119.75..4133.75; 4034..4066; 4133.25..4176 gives -0.3 angstroms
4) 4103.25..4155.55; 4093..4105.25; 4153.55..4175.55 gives -4.8 angstroms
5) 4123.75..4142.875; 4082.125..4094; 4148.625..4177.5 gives -0.1 angstroms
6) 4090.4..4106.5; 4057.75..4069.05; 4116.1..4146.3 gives 2.4 angstroms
